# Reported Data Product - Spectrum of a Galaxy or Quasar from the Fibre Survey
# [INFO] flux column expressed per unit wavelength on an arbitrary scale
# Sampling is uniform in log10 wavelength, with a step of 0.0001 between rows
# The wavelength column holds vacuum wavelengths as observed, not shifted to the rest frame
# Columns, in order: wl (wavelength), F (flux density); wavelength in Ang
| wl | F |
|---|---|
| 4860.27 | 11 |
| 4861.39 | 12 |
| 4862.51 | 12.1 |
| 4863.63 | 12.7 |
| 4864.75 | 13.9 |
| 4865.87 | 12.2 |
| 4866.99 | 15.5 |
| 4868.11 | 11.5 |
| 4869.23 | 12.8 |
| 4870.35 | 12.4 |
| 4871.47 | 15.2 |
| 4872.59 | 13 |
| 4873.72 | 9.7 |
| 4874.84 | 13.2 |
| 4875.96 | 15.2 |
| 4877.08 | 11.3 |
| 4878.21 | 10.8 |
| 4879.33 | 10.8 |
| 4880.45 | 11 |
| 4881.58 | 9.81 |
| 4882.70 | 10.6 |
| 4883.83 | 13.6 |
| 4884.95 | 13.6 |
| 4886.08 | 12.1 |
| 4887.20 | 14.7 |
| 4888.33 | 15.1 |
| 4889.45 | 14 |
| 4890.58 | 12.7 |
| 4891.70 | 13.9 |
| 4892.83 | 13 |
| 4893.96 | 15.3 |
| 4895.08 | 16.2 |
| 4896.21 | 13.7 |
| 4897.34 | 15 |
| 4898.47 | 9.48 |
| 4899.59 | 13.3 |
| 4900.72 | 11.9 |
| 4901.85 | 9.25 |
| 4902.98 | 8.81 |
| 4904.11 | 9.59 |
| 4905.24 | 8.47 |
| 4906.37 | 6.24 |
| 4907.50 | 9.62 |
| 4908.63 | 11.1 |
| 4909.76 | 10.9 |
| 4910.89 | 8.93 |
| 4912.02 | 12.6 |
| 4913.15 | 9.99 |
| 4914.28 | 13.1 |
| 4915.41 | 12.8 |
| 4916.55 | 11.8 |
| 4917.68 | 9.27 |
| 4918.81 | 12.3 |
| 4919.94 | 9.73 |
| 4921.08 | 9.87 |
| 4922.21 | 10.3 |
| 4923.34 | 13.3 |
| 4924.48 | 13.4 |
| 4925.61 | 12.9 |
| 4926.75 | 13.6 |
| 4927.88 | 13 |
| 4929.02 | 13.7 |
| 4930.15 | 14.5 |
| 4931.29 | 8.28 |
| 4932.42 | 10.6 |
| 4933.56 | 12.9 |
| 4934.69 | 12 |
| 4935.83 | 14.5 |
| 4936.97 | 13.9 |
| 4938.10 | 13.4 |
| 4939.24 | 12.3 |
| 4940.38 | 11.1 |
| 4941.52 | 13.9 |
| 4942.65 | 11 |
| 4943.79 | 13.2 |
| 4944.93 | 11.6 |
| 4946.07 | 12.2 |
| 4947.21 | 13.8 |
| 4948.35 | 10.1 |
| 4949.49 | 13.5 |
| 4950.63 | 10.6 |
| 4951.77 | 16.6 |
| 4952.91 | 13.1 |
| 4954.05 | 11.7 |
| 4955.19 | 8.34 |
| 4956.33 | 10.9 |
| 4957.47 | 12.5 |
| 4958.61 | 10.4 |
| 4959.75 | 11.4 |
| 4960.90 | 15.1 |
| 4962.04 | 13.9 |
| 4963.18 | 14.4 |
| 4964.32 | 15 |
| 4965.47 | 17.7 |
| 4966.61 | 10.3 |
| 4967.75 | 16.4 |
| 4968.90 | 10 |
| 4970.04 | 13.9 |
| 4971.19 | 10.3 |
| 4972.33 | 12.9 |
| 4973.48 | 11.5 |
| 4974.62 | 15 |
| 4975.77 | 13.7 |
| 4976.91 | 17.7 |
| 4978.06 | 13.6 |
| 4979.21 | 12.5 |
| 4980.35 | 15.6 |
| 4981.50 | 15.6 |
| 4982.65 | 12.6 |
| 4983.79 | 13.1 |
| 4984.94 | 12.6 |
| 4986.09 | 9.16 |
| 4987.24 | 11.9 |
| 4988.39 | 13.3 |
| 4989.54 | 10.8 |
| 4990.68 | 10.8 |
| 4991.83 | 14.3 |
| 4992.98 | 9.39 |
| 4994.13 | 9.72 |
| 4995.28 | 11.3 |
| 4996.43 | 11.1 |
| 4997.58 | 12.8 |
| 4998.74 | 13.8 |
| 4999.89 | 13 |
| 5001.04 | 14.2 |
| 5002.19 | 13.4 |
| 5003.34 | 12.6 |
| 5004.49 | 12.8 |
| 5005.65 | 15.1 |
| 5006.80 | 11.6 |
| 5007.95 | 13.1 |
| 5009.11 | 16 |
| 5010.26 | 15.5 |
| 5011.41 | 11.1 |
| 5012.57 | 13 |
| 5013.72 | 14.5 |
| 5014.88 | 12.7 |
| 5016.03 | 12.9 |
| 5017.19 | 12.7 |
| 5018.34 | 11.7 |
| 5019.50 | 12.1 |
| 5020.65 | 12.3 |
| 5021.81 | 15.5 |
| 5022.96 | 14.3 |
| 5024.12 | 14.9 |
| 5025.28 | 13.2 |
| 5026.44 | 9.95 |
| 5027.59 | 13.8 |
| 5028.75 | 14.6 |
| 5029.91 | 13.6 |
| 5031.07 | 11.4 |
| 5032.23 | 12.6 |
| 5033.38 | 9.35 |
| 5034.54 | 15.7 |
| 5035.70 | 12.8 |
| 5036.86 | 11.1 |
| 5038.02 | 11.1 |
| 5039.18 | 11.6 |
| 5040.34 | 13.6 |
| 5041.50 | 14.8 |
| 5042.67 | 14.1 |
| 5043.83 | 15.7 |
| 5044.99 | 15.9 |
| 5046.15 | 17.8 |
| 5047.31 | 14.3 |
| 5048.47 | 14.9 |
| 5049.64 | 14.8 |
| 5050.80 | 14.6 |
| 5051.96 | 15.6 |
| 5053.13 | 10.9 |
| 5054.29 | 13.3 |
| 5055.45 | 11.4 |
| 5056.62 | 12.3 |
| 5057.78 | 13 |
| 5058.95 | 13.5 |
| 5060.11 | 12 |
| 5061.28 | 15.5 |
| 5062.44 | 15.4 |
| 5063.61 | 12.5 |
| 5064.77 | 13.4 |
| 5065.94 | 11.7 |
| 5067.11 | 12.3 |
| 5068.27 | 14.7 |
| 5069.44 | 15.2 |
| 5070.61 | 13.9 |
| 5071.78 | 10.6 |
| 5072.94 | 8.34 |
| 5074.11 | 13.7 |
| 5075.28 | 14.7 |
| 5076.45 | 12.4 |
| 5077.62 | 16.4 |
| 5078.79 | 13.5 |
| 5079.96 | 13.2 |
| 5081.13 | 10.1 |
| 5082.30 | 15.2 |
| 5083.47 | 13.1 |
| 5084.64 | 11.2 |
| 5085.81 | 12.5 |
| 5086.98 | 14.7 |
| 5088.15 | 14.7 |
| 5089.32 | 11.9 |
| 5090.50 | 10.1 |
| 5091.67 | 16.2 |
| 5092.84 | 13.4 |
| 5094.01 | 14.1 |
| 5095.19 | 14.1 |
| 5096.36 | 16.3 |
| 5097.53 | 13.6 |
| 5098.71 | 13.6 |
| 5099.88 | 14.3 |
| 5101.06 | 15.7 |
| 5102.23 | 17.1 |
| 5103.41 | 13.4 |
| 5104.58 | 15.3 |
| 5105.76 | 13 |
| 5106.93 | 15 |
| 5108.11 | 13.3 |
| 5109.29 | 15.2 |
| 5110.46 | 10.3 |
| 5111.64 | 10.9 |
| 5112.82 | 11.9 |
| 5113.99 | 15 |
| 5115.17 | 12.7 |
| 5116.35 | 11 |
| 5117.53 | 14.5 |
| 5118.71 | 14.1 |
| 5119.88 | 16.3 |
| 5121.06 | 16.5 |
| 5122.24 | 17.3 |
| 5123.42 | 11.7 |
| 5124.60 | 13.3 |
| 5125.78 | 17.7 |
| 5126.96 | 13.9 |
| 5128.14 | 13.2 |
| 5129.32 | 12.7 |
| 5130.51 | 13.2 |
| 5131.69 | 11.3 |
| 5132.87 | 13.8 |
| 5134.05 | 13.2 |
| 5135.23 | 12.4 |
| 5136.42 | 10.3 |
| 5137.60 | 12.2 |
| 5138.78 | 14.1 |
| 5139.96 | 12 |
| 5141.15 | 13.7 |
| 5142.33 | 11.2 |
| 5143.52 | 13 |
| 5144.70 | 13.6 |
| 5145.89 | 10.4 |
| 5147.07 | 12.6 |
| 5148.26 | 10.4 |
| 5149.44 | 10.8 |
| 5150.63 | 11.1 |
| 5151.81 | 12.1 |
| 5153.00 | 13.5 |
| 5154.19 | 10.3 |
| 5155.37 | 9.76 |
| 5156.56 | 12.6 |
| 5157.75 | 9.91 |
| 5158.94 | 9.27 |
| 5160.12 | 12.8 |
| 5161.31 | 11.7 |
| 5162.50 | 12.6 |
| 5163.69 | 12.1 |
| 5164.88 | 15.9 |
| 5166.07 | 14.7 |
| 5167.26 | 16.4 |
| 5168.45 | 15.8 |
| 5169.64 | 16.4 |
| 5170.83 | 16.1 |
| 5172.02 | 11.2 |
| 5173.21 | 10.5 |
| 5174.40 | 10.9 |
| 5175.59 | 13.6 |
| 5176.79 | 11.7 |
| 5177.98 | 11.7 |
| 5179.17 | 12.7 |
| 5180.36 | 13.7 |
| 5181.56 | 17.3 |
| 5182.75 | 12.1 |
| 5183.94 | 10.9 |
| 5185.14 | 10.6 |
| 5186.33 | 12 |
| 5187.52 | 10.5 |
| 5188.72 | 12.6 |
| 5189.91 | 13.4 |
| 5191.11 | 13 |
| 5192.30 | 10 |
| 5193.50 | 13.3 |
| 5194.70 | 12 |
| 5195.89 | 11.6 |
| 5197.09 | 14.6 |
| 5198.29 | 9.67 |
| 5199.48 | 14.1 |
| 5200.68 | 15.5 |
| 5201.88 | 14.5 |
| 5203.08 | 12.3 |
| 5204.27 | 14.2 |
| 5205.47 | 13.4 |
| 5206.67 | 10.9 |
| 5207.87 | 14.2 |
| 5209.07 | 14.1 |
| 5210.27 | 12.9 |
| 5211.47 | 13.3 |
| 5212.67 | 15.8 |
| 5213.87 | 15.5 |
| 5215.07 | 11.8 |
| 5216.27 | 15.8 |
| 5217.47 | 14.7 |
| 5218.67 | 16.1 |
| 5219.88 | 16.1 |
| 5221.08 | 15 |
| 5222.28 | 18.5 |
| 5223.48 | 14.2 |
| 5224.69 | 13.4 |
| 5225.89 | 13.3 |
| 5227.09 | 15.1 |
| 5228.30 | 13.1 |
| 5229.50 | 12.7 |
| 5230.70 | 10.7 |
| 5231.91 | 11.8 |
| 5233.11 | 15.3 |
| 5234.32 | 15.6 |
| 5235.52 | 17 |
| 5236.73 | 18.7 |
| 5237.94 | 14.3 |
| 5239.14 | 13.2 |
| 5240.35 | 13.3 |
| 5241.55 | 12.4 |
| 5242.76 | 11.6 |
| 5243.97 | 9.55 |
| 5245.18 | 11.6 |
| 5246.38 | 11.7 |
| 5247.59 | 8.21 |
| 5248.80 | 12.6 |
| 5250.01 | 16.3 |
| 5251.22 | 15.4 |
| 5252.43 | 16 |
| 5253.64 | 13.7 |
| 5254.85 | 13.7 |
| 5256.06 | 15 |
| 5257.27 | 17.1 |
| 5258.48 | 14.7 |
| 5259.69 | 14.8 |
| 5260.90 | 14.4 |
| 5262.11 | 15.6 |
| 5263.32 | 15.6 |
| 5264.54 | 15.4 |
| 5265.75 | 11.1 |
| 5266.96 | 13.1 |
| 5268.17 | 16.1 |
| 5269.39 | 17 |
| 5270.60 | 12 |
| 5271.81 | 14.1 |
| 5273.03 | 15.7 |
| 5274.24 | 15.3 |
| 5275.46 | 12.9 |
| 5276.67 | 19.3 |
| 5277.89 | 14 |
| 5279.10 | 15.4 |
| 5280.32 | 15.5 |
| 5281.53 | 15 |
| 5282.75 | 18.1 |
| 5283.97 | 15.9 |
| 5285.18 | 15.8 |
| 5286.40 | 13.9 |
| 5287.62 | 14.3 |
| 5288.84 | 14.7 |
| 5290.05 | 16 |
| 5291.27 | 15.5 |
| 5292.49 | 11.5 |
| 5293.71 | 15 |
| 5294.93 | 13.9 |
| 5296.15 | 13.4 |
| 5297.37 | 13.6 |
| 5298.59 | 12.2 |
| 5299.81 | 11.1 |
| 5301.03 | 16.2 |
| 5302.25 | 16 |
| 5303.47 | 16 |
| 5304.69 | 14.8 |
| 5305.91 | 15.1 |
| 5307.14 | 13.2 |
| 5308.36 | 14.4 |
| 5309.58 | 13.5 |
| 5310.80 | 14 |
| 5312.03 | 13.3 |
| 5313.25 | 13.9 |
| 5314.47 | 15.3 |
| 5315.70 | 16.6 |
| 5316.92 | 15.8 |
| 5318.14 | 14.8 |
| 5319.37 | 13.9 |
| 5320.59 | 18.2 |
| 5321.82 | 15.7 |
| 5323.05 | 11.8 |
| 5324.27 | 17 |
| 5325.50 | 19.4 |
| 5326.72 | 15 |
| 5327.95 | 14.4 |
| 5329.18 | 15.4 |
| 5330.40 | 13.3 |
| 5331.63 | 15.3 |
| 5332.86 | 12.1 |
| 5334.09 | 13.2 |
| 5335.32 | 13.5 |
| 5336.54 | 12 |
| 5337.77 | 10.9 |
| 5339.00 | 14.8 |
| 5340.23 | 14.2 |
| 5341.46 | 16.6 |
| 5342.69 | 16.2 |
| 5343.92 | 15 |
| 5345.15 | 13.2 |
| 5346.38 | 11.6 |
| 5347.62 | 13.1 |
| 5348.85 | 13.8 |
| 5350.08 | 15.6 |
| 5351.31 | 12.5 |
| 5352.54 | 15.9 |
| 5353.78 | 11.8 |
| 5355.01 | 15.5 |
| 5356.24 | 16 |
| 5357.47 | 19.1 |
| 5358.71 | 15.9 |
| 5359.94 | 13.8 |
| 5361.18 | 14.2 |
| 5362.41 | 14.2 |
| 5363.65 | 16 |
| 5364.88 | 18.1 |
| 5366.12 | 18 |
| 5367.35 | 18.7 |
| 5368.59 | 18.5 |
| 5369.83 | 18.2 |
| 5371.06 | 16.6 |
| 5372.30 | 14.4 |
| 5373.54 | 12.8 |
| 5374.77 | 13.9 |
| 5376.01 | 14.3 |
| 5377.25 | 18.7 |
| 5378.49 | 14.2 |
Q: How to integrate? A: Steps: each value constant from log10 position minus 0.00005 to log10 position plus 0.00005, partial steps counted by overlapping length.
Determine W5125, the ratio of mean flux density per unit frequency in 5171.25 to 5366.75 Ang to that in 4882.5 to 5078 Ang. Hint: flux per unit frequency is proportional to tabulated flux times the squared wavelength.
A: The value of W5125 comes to 1.2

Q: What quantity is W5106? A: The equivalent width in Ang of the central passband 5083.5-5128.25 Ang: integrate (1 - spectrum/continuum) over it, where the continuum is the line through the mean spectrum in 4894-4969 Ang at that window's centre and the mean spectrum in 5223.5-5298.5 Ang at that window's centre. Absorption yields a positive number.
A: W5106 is -2.3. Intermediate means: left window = 12.1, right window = 14.3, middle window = 13.9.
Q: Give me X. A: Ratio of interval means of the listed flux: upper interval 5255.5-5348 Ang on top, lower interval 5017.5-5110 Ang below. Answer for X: 1.1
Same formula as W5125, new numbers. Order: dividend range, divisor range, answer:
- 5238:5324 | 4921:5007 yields 1.28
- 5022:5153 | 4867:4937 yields 1.19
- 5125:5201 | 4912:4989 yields 1.09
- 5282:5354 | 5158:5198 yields 1.19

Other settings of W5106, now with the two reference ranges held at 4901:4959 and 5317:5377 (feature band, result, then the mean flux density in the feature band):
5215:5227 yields -0.9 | 15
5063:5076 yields -0.1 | 12.8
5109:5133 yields -0.8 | 13.6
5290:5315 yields 0.8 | 14.1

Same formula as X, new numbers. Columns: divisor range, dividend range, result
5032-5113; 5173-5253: 0.99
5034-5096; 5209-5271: 1.05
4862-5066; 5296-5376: 1.17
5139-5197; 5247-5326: 1.18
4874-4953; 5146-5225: 1.08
